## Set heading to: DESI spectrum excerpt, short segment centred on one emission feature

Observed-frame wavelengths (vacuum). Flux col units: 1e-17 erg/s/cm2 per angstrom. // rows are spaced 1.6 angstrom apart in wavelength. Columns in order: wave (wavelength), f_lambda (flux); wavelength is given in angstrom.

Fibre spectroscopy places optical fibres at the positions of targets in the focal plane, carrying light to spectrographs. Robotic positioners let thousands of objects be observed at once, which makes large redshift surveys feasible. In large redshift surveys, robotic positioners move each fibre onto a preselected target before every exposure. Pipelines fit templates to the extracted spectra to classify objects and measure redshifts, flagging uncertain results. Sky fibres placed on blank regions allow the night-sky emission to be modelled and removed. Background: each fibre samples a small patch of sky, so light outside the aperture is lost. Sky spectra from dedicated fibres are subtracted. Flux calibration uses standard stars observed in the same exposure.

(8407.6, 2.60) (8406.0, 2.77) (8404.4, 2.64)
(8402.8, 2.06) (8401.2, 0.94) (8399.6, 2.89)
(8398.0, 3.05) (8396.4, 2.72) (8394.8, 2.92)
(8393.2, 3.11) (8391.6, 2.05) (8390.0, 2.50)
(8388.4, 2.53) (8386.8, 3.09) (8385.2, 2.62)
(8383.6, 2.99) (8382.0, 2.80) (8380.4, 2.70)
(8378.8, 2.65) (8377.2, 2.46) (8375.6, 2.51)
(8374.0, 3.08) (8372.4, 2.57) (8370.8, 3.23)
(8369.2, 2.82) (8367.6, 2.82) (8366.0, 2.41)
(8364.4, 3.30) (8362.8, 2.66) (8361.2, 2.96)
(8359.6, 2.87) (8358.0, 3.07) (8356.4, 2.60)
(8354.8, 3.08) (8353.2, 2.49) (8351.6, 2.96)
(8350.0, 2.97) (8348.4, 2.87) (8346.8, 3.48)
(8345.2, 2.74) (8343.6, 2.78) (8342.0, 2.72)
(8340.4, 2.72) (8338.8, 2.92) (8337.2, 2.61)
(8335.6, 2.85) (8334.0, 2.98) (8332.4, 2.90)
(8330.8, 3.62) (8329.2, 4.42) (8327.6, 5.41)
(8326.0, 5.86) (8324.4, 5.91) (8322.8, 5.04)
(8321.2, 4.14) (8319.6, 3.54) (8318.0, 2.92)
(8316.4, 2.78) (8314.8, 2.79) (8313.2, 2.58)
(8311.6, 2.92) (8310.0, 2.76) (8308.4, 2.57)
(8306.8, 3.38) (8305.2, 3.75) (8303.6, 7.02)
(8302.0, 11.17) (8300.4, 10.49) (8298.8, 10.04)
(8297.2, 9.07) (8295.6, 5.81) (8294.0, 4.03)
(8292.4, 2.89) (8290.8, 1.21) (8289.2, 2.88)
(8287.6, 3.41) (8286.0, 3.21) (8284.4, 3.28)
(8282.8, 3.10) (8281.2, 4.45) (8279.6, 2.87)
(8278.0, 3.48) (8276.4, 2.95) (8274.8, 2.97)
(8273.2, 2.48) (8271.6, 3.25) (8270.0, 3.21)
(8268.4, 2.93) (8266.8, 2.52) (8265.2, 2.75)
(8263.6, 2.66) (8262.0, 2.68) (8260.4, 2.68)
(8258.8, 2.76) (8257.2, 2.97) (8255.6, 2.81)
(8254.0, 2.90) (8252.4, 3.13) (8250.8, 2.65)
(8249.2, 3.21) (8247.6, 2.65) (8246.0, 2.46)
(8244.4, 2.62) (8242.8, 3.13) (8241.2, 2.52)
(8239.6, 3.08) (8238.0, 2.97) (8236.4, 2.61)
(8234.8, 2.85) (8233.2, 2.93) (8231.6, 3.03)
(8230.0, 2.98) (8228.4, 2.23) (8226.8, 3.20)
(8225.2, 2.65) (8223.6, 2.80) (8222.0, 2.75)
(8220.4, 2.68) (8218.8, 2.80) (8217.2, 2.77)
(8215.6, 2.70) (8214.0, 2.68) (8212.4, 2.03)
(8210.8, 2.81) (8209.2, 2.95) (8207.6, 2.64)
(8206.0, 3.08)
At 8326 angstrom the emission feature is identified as [N II]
